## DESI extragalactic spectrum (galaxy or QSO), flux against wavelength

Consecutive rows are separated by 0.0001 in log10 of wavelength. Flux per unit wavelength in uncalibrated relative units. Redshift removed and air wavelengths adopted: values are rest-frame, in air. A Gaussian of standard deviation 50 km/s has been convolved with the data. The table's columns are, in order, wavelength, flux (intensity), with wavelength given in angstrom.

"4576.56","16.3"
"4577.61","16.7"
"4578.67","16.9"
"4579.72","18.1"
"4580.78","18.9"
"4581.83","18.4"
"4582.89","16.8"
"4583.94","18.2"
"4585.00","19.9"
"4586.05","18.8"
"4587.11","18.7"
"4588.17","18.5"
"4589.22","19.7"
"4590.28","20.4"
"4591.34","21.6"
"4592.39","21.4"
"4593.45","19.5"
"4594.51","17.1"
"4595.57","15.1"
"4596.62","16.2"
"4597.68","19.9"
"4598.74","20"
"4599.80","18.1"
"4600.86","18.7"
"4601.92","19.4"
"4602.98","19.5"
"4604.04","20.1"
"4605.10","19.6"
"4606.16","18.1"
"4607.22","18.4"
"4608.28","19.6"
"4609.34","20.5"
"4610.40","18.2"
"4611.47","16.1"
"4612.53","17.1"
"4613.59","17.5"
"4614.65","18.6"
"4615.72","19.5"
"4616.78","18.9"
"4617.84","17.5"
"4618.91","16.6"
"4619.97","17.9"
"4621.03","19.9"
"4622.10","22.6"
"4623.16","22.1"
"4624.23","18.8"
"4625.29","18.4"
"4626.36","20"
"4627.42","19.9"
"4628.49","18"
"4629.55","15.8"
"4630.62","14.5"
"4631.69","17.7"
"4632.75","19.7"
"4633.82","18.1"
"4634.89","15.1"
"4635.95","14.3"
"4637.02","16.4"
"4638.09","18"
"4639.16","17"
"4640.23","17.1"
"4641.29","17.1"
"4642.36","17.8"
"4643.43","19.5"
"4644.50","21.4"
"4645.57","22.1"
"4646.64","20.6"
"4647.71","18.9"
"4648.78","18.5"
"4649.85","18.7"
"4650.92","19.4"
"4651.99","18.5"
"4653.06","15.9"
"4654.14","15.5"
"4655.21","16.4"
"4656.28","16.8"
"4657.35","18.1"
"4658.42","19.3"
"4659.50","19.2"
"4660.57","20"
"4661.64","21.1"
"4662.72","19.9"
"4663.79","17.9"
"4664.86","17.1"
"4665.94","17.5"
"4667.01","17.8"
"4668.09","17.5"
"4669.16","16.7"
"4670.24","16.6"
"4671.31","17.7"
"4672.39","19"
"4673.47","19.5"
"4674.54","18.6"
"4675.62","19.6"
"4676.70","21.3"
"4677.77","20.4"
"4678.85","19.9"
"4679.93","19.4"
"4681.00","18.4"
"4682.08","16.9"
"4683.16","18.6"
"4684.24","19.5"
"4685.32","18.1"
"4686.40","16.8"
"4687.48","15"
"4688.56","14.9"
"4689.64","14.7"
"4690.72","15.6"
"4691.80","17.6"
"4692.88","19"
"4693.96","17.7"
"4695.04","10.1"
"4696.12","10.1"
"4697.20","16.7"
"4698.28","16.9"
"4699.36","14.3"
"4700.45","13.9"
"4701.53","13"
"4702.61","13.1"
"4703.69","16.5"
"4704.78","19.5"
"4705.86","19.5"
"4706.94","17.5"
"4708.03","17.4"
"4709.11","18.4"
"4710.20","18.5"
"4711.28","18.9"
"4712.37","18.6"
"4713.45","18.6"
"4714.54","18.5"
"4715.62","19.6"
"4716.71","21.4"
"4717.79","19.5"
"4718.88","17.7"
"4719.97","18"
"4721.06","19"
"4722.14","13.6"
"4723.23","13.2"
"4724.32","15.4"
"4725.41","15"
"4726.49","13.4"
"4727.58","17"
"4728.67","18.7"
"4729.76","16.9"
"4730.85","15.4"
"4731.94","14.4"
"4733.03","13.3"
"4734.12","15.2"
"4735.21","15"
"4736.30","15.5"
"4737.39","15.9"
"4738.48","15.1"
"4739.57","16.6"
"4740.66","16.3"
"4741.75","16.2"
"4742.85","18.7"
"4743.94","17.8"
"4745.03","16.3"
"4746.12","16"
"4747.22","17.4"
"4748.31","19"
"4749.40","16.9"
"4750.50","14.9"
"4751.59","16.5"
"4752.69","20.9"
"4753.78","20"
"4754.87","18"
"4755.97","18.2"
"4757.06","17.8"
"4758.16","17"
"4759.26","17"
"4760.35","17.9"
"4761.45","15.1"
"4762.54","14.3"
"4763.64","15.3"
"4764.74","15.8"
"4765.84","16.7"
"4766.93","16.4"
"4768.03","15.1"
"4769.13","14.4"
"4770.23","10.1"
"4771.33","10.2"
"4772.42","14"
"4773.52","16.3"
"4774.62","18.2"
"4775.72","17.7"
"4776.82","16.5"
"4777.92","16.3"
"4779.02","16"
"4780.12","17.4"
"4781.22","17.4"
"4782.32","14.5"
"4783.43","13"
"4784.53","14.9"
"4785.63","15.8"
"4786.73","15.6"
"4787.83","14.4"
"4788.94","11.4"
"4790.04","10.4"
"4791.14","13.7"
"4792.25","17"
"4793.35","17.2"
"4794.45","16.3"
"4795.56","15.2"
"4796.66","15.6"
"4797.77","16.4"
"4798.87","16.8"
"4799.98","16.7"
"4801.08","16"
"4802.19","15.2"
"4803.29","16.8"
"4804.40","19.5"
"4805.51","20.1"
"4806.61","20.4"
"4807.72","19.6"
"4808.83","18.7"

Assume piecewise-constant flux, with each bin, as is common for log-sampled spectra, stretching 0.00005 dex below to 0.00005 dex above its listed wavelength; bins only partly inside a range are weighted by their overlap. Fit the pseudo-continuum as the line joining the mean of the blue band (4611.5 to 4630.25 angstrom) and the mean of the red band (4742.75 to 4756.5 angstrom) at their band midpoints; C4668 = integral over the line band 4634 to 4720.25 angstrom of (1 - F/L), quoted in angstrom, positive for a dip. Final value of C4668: 2.5 angstrom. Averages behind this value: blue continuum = 18.7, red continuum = 17.7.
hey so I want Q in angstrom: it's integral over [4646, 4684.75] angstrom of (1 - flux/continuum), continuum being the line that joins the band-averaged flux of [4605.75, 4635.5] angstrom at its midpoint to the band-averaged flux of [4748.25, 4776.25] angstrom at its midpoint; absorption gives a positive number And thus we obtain -1.8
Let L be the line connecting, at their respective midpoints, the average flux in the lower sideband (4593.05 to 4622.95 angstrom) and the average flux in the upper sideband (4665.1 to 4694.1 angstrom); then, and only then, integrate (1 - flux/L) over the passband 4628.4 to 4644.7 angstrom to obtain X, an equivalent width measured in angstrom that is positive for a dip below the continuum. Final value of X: 1.0 angstrom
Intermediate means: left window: 18.6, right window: 17.9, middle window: 17.2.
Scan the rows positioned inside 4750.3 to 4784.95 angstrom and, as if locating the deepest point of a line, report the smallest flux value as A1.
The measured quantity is 10.1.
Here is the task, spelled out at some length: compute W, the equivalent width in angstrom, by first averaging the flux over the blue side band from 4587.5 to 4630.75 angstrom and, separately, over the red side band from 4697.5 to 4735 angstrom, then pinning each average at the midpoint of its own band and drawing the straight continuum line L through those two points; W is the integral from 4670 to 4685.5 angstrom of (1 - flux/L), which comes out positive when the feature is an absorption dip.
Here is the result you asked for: -1.3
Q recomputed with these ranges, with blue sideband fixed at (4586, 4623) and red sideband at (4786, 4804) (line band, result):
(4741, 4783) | -1.2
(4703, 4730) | -1.3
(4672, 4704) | 0.9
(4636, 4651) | -0.4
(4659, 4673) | -0.5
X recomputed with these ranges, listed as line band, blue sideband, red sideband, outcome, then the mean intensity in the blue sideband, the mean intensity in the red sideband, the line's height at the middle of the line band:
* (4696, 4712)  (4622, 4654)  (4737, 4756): 1.08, 18.3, 17.2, 17.7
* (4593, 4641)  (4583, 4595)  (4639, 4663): 2.03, 19.4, 18.7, 19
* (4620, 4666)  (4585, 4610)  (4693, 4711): -1.74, 19.1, 15.9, 17.7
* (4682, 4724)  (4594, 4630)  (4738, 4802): 0.72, 18.6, 16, 17.1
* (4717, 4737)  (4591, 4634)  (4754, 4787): 0.76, 18.7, 15.8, 16.6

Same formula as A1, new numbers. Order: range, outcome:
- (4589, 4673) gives 14.3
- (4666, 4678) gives 16.6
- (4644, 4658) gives 15.5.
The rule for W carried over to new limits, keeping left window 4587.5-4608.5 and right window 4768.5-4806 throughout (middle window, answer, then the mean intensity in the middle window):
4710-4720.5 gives -1.31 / 18.9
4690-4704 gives 1.84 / 14.9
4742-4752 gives -0.49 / 17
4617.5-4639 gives 0.50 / 18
